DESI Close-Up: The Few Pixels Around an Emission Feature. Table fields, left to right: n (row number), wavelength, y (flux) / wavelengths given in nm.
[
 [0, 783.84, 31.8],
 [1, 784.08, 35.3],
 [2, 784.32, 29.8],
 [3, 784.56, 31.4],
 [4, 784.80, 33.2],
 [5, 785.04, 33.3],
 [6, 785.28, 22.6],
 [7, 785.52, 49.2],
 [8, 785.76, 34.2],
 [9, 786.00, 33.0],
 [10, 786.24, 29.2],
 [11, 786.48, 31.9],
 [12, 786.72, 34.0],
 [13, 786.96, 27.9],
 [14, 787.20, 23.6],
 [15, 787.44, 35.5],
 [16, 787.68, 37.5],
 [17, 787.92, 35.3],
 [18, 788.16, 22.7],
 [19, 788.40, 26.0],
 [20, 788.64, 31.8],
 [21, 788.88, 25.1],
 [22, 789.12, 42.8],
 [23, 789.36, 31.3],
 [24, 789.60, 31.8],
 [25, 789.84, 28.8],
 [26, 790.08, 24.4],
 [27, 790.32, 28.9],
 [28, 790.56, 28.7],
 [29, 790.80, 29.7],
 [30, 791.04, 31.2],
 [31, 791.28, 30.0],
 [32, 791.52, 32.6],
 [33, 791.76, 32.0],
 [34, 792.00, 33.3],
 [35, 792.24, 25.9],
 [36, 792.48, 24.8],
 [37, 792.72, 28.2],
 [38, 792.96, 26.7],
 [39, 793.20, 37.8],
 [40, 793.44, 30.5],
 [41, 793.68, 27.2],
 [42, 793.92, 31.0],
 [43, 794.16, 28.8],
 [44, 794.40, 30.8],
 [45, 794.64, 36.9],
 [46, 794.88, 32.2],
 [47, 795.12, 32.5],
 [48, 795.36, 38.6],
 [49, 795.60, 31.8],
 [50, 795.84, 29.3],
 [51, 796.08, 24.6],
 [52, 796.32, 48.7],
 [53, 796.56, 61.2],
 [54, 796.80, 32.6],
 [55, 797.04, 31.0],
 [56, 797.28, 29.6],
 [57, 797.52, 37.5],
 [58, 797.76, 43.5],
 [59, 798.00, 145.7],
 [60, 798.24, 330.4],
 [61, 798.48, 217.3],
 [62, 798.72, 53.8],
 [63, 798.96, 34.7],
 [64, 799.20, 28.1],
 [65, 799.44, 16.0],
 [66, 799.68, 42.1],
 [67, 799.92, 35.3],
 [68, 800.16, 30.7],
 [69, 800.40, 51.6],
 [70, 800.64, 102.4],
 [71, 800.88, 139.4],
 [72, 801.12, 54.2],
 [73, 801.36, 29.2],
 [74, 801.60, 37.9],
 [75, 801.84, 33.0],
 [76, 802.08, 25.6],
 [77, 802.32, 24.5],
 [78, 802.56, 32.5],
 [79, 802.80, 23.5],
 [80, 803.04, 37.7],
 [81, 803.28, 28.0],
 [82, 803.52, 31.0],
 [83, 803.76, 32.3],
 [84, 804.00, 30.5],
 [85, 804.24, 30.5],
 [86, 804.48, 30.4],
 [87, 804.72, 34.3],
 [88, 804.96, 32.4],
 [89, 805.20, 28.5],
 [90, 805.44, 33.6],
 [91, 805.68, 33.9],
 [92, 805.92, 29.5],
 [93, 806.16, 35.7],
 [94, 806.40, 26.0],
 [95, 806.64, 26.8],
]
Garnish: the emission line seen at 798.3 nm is Halpha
